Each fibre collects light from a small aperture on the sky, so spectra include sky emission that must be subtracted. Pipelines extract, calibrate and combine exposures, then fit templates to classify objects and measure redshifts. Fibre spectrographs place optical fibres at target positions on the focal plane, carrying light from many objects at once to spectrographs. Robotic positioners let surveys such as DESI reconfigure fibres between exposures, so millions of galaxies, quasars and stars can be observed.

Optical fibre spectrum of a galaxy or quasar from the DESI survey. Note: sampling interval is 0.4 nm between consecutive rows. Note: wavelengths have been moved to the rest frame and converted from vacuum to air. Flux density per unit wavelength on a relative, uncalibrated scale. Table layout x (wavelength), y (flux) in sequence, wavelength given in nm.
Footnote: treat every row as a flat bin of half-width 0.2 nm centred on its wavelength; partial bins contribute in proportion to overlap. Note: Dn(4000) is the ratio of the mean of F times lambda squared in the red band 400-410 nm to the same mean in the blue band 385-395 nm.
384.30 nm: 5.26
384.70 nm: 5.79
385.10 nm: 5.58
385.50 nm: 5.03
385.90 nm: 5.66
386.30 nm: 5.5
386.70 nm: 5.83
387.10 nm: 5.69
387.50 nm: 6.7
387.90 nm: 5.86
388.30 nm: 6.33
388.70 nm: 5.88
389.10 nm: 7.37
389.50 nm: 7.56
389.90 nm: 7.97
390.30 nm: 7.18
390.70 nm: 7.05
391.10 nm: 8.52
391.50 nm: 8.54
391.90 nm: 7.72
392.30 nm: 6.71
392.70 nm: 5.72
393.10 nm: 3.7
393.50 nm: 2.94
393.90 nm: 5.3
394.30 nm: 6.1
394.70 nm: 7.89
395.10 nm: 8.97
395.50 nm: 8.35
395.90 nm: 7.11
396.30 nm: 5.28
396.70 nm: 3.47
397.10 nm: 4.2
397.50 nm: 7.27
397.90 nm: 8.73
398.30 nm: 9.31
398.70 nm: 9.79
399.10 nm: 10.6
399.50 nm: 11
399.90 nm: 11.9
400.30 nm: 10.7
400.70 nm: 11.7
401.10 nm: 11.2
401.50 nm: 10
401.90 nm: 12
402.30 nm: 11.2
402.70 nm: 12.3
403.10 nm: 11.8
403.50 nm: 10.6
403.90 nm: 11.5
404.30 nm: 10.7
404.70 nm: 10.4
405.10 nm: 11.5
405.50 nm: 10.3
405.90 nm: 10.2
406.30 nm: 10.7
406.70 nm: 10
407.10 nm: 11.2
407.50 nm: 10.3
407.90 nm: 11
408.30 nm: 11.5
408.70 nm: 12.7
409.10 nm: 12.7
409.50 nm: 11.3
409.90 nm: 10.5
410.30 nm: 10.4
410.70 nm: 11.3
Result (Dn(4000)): 1.89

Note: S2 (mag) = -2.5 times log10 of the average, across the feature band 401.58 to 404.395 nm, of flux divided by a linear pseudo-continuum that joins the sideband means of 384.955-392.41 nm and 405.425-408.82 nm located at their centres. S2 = -0.15 mag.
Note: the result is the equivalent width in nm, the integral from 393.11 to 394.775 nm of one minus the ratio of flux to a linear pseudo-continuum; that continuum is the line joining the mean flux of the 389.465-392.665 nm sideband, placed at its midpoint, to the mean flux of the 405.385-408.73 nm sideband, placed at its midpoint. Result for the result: 0.61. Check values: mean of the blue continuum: 7.56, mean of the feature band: 5.17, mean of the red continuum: 10.8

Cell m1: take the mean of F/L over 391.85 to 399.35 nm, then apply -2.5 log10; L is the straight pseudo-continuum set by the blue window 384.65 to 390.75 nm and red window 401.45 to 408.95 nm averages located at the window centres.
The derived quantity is 0.24 mag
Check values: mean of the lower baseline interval 6.31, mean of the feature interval 6.81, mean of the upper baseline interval 11.1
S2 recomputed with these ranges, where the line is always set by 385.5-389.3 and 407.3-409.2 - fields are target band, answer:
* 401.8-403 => -0.18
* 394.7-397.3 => 0.28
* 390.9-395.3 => 0.15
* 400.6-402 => -0.15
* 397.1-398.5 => 0.13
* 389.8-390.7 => -0.10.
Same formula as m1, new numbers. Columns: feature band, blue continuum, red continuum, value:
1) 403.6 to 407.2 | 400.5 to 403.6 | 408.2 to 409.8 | 0.09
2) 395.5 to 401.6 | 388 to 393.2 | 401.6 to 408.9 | 0.06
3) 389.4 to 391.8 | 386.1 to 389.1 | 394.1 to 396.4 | -0.19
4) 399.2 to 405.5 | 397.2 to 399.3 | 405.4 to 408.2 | -0.16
